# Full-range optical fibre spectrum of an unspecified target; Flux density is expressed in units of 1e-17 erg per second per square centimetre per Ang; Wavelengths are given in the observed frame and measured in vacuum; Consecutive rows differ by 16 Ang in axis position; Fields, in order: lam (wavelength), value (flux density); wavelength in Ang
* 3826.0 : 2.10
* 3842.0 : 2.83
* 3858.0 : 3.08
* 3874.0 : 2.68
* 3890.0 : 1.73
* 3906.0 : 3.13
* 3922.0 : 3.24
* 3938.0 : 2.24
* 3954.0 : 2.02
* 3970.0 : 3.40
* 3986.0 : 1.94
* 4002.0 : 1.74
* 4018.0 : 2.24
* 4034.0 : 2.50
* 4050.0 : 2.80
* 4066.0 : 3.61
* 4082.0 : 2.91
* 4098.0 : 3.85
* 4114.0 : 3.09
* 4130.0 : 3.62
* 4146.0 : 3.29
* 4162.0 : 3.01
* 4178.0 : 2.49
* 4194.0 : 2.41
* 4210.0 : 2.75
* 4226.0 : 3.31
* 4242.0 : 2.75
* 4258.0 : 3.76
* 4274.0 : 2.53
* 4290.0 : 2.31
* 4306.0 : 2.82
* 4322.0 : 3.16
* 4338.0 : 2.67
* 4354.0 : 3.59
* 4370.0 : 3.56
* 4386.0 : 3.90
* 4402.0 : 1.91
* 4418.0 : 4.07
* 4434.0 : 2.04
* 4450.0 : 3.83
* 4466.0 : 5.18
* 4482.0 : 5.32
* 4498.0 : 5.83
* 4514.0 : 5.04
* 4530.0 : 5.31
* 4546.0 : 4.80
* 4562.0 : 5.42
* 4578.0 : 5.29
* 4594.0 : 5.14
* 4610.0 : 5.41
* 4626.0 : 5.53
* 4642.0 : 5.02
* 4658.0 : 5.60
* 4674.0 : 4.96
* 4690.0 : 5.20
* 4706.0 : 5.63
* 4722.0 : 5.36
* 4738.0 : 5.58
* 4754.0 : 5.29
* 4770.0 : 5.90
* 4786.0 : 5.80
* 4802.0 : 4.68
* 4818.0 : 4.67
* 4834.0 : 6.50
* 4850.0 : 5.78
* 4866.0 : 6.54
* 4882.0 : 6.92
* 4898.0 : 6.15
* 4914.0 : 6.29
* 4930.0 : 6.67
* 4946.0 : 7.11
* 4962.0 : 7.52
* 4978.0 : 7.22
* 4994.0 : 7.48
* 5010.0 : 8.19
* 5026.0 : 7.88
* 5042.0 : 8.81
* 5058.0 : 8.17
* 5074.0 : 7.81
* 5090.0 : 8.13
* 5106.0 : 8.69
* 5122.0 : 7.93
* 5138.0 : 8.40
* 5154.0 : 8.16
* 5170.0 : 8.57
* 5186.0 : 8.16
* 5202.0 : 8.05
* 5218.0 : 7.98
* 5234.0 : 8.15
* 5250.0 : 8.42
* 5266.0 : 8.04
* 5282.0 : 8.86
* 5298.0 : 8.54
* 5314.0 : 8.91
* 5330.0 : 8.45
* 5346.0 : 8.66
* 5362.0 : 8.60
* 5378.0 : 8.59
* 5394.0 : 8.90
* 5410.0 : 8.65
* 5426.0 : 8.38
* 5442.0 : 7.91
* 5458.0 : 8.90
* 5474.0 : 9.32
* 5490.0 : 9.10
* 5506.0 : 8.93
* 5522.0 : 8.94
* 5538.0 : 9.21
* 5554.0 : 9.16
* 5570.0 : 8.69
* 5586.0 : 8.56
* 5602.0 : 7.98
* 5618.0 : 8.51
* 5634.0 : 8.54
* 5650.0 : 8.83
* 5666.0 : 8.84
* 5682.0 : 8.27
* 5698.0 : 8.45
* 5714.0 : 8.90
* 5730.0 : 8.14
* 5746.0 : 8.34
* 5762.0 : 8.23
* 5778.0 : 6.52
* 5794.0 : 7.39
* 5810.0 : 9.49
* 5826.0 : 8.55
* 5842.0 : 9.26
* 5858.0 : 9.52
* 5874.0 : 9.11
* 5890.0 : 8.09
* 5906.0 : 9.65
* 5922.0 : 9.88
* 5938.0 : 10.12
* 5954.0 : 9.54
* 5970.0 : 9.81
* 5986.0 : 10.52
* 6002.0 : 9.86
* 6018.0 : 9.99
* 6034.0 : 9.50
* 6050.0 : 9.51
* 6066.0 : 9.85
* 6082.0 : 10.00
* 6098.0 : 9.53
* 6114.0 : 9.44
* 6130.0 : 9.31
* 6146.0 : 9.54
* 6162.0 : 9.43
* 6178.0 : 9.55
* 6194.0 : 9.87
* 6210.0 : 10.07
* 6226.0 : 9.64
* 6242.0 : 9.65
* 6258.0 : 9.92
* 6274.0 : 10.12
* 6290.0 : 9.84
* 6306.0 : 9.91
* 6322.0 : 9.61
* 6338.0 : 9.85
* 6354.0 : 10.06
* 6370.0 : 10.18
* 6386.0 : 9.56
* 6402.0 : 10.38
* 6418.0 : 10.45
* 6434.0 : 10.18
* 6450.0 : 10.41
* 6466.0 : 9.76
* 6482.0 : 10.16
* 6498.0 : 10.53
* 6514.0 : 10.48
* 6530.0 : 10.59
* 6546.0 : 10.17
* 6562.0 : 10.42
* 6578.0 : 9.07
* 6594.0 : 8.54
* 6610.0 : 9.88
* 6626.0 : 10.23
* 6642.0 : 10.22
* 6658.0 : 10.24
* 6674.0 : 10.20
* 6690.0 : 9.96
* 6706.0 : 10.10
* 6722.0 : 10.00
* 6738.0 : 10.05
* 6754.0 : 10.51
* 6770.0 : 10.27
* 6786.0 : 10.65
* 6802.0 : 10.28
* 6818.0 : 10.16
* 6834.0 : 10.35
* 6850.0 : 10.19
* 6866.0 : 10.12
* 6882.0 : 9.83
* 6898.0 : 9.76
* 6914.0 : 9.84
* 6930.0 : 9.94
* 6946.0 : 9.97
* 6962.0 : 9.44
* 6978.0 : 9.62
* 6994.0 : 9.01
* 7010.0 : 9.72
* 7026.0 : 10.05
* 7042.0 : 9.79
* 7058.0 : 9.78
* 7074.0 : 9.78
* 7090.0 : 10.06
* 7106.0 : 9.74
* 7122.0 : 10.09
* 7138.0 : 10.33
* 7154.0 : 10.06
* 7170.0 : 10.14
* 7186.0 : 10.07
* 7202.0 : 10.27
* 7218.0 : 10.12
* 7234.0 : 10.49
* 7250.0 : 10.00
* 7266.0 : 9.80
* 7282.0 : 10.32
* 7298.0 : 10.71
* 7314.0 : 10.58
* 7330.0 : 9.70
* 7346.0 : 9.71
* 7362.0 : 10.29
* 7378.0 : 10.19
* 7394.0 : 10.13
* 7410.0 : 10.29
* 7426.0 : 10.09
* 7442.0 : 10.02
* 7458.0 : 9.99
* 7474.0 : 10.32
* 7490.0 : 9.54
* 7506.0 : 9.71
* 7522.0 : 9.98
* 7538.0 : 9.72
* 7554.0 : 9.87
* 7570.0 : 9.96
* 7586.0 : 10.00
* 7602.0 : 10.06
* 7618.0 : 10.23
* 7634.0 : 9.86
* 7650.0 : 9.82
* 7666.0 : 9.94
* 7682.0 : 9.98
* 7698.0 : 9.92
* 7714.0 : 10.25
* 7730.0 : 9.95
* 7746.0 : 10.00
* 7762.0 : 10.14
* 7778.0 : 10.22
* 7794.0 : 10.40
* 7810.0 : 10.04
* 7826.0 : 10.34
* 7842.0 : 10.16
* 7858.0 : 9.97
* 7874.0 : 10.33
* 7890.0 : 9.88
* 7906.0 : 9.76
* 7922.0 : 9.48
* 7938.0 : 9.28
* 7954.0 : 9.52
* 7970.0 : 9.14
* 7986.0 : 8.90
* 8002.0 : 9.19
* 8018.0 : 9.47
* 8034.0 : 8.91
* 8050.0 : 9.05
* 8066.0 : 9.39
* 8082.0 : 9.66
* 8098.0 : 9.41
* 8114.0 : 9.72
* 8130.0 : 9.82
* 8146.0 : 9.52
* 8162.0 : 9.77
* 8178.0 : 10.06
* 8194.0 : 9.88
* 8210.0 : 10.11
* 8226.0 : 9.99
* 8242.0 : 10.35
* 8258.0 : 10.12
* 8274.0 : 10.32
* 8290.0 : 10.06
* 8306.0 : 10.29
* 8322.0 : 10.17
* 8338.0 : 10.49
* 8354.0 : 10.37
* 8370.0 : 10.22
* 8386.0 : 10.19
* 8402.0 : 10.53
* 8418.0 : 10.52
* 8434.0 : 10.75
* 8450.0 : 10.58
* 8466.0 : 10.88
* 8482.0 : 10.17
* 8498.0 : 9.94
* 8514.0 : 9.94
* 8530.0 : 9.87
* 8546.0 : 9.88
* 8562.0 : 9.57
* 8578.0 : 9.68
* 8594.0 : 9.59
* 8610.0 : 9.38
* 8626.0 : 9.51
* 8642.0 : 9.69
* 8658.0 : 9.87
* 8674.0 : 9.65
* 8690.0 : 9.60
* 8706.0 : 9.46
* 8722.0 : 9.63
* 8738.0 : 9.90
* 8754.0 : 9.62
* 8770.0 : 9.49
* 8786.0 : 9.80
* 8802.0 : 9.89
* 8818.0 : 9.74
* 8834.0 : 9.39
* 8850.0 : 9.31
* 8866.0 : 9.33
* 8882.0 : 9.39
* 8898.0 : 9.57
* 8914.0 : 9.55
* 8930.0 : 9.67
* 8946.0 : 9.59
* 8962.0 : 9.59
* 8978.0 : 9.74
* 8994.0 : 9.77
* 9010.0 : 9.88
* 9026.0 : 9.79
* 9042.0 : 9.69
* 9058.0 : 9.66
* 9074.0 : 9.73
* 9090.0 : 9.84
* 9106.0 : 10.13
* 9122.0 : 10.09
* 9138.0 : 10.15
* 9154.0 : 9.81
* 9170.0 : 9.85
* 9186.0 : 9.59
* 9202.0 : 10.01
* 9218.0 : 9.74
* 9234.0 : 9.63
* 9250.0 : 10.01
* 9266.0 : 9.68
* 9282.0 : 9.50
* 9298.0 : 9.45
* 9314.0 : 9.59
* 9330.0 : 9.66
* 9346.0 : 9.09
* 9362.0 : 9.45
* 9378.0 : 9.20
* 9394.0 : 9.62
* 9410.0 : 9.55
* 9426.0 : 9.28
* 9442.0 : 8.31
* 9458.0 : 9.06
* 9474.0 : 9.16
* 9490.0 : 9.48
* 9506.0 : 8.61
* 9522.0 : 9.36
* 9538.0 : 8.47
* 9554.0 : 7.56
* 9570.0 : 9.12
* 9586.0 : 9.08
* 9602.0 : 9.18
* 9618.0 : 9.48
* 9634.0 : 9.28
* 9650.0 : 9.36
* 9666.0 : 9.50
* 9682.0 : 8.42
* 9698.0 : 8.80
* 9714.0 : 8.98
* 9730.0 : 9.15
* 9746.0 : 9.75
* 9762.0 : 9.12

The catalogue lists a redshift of 0.12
